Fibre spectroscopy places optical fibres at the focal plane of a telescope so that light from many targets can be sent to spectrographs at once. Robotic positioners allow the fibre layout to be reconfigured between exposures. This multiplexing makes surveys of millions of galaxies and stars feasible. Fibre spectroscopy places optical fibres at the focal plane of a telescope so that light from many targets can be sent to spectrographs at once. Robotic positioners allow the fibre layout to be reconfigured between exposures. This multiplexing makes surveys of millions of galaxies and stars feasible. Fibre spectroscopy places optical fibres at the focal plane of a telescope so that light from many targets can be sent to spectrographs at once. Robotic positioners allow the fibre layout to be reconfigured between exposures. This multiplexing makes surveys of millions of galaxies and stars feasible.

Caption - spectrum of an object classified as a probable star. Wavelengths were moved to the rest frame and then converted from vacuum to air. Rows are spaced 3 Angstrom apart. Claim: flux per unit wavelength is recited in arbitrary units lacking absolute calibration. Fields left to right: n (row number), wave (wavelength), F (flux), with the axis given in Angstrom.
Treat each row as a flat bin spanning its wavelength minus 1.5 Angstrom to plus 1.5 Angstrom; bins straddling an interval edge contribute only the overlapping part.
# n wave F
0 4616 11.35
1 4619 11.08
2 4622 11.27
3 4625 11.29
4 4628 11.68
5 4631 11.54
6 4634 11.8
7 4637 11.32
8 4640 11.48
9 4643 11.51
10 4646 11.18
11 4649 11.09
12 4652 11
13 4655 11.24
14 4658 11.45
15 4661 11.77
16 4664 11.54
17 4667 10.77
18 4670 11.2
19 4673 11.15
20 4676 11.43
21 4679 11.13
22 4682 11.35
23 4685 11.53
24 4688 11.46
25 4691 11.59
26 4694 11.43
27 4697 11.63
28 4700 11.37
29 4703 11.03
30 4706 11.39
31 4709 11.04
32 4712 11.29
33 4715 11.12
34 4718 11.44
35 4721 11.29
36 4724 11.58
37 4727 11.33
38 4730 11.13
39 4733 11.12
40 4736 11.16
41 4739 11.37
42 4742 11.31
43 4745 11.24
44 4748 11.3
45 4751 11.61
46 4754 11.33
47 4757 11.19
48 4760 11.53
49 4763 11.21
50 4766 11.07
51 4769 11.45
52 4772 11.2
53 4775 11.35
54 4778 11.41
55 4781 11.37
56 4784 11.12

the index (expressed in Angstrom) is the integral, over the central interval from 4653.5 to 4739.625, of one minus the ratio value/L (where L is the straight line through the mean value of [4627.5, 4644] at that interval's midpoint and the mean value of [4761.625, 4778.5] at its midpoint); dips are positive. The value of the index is 0.78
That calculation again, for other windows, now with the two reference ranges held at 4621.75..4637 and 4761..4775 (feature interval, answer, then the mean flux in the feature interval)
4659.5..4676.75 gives 0.2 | 11.3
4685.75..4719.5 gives 0.1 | 11.3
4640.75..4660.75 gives 0.3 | 11.3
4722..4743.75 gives 0.1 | 11.3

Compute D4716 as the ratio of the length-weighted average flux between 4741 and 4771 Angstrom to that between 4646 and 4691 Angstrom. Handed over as 1.00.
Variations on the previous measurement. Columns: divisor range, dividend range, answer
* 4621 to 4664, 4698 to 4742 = 0.99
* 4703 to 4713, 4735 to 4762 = 1.01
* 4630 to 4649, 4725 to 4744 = 0.98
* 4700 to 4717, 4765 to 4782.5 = 1.01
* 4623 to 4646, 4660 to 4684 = 0.98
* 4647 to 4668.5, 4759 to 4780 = 1.00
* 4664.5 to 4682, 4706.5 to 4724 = 1.01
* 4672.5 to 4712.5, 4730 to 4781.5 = 1.00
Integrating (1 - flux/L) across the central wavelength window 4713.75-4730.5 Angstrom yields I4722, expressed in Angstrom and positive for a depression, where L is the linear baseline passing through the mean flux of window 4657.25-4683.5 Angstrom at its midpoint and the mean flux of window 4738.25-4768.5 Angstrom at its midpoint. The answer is -0.02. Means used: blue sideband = 11.3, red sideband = 11.3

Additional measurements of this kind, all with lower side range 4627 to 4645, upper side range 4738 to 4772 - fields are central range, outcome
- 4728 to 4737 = 0.2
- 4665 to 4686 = 0.4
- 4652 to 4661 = 0.1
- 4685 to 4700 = -0.1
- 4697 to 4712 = 0.2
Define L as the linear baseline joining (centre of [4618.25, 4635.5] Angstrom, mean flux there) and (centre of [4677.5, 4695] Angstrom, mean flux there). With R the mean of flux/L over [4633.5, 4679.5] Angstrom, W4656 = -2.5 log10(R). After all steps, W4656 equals 0.01 mag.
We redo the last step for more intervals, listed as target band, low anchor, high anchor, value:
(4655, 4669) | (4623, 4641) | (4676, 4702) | 0.01 mag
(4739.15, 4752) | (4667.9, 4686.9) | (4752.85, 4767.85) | -0.01 mag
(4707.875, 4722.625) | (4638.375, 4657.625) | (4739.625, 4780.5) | 0.01 mag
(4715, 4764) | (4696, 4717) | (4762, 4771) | -0.01 mag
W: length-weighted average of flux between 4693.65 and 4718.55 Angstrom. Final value 11.3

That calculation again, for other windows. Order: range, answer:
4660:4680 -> 11.3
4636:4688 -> 11.3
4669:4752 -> 11.3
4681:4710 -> 11.4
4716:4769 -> 11.3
